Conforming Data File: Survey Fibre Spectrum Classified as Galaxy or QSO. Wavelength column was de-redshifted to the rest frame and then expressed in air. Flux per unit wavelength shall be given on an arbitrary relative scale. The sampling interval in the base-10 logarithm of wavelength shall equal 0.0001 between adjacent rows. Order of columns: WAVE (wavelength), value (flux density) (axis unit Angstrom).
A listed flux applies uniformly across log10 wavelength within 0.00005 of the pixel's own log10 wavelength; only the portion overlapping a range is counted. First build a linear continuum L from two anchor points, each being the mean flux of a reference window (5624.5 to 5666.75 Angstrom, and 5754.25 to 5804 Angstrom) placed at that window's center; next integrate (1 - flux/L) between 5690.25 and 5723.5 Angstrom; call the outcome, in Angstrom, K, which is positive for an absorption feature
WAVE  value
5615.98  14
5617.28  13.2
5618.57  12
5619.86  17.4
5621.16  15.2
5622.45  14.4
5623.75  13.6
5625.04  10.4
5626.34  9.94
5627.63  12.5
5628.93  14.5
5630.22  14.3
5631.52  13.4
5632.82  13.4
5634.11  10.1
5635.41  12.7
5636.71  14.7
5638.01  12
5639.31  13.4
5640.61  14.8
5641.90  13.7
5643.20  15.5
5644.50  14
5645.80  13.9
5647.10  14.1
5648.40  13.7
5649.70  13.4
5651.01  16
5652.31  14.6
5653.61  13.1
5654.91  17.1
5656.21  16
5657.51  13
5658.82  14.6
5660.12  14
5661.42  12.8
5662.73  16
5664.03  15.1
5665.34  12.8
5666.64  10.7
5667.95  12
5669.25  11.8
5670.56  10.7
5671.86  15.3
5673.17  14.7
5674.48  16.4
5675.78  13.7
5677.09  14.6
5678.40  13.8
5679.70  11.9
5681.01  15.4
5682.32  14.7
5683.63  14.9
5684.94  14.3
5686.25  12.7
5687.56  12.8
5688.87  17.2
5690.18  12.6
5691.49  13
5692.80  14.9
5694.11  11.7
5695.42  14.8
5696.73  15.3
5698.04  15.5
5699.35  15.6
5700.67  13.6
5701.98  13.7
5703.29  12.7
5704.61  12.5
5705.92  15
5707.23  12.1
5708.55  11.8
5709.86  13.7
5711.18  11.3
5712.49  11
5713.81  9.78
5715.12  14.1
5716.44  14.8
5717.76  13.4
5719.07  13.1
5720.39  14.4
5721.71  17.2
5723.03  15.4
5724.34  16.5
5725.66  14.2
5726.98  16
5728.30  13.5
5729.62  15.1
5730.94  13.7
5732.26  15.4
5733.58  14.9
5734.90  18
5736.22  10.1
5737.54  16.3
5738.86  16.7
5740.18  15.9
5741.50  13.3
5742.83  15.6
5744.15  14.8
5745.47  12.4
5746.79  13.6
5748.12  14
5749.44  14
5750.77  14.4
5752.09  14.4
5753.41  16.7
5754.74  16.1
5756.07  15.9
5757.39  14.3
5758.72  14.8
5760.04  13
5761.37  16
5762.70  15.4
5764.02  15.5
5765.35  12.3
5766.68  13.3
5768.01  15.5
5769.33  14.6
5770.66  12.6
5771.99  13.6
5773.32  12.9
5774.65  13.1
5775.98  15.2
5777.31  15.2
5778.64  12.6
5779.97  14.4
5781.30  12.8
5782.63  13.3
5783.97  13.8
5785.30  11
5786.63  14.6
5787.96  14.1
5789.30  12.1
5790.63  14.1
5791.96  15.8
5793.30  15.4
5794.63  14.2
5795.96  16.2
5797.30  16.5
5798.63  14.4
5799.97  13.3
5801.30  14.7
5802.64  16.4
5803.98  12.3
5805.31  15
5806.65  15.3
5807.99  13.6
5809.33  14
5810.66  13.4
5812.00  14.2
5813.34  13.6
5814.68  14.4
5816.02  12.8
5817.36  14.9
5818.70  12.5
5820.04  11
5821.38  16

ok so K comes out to 0.9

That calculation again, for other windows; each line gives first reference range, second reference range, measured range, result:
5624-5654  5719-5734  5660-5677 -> 0.5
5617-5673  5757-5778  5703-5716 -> 1.4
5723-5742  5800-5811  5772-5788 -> 1.1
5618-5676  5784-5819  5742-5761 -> -0.7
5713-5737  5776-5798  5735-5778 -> -0.5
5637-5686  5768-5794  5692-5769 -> -2.3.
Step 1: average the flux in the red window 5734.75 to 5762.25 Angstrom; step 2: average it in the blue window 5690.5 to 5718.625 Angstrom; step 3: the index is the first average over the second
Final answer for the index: 1.1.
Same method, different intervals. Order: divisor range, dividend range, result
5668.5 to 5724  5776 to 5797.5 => 1.02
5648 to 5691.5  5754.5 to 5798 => 1.02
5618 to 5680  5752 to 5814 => 1.04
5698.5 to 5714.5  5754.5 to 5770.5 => 1.15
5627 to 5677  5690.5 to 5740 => 1.02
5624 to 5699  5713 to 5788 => 1.04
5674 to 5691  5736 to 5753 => 1.02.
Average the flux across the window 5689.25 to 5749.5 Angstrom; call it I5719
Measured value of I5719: 14.1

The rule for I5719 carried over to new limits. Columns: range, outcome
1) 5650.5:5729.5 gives 13.9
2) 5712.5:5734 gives 14.4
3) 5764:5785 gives 13.7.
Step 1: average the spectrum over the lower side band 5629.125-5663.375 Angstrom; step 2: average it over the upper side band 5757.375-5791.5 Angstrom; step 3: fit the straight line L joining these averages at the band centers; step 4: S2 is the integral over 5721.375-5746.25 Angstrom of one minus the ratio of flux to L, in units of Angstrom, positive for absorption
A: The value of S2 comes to -1.9 Angstrom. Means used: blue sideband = 14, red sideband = 13.9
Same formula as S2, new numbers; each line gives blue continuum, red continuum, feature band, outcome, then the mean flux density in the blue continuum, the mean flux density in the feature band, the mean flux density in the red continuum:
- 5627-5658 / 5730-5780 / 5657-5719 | 2.5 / 13.9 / 13.6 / 14.5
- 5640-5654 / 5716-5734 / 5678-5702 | 0.7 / 14.3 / 14.1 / 14.8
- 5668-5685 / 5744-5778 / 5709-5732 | 0.3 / 13.9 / 14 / 14.4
